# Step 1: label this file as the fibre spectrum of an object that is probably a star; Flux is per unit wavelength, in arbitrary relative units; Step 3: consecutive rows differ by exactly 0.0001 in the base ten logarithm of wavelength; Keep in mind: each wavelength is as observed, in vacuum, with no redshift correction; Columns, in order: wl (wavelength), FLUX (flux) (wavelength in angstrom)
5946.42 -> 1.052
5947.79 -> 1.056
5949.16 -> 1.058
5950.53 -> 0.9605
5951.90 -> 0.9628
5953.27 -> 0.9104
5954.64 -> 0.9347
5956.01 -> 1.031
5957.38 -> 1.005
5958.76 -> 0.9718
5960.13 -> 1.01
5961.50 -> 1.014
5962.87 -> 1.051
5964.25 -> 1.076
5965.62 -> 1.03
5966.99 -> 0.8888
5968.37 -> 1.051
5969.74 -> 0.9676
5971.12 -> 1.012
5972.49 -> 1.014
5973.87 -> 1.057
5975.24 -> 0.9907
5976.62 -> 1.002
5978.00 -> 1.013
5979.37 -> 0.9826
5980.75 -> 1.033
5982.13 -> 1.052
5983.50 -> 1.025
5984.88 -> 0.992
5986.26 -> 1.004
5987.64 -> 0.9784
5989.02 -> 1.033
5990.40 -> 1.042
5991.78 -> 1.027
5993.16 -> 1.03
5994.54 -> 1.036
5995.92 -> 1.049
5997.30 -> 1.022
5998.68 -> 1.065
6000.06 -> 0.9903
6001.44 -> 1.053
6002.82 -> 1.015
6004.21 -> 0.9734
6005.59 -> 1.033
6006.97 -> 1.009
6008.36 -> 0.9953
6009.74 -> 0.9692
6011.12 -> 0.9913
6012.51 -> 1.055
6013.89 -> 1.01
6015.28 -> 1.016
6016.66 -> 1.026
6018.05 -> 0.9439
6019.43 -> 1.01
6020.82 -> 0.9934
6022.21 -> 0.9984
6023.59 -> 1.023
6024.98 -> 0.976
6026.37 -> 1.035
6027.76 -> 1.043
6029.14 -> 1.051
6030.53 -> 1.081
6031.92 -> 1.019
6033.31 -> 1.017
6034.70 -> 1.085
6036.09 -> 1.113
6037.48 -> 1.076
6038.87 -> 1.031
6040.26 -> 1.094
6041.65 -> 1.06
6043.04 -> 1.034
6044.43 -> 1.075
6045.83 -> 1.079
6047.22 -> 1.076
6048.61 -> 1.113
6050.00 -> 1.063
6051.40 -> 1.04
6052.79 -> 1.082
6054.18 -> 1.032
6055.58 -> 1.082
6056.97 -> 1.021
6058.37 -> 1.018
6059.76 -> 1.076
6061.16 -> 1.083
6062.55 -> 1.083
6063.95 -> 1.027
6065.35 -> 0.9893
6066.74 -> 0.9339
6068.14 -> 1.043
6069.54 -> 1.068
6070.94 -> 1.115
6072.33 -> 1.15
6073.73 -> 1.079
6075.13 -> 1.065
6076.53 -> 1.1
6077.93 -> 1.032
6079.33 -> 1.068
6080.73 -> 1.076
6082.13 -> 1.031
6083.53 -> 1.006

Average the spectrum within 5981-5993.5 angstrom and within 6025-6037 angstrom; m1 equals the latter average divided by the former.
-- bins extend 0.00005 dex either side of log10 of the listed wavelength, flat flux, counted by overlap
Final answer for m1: 1.0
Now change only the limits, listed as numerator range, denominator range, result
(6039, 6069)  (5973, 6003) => 1.03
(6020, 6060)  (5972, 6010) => 1.03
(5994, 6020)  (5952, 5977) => 1.01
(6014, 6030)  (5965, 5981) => 1.01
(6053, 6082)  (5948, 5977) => 1.06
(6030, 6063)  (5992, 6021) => 1.05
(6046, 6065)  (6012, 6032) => 1.04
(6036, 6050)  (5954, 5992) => 1.06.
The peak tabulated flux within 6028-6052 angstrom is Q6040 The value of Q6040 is 1.113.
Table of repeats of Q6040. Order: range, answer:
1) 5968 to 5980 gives 1.057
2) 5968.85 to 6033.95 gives 1.081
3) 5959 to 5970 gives 1.076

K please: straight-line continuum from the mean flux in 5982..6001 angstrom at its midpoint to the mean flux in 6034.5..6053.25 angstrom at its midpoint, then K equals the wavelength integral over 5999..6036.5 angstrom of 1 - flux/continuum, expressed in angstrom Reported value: 1.1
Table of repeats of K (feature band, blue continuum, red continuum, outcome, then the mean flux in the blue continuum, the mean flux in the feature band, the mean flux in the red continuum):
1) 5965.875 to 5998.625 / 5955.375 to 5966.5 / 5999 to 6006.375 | 0.1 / 1.02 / 1.01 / 1.02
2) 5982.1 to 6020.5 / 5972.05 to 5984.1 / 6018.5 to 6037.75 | 0.4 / 1.02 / 1.02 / 1.04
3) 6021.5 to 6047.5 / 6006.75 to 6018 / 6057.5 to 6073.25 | -0.6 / 1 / 1.05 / 1.05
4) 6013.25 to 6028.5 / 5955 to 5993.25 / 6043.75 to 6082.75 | 0.5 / 1.01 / 1.01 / 1.06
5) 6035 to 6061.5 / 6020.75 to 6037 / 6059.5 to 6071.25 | -0.6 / 1.04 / 1.07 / 1.04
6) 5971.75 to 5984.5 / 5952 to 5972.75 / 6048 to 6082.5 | -0.2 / 0.997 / 1.02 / 1.06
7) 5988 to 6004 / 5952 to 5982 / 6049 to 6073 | -0.2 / 1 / 1.03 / 1.05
